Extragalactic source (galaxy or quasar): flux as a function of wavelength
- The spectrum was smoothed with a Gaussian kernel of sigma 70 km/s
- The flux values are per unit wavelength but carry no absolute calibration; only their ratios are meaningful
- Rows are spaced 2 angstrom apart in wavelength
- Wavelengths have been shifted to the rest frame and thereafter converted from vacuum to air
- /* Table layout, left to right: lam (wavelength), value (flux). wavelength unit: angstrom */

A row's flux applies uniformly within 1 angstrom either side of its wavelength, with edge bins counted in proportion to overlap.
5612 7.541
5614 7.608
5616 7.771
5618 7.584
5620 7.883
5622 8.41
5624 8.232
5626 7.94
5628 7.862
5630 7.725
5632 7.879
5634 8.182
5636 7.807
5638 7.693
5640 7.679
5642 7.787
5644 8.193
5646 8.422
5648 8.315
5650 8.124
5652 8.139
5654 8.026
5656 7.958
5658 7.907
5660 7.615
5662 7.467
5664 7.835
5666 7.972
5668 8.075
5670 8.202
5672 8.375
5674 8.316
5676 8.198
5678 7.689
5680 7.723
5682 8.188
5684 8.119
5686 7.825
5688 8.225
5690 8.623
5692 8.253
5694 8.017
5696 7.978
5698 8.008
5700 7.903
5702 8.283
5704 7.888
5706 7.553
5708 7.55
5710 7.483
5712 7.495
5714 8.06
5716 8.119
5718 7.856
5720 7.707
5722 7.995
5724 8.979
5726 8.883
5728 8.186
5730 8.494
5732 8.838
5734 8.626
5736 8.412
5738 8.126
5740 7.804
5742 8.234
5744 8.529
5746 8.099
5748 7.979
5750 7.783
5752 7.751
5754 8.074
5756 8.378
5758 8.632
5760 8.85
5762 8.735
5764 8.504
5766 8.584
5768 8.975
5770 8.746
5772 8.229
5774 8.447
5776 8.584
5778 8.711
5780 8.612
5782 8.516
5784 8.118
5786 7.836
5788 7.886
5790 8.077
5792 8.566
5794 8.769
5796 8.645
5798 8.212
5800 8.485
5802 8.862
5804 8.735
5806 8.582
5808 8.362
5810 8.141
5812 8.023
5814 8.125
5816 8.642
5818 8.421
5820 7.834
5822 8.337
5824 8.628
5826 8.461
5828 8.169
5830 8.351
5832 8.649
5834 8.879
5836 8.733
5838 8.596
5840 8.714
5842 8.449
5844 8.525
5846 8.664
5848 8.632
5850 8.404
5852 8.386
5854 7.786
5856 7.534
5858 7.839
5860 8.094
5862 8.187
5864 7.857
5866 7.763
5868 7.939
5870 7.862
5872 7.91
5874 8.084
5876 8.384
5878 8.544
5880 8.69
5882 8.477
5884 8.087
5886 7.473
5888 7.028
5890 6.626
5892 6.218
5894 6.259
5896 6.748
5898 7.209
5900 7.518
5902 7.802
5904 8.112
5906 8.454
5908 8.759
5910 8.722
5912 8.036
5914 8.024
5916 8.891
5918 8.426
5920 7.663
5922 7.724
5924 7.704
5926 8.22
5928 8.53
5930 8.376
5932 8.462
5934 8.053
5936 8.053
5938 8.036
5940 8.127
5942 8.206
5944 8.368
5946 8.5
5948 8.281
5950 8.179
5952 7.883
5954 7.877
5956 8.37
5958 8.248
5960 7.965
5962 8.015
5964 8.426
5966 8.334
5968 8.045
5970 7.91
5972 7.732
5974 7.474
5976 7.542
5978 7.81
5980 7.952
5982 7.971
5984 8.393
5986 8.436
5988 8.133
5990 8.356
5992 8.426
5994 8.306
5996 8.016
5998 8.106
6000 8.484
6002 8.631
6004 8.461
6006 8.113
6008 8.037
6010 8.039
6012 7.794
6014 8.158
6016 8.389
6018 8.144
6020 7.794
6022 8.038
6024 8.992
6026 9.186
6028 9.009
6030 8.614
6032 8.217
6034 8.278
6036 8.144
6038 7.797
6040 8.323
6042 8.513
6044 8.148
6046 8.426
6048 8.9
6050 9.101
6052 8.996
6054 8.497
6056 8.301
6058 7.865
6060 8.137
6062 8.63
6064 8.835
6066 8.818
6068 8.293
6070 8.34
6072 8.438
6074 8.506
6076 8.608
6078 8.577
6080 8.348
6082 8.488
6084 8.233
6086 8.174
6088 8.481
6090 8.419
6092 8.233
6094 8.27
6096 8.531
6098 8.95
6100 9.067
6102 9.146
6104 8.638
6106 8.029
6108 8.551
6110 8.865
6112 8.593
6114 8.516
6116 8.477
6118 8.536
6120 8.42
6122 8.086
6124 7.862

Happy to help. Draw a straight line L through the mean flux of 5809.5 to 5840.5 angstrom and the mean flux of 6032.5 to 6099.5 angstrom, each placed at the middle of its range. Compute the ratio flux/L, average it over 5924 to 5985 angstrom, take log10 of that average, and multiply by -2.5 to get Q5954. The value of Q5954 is 0.04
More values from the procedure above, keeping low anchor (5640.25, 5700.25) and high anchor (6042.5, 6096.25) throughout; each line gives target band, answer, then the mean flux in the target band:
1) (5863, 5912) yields 0.067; 7.78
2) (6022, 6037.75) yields -0.017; 8.56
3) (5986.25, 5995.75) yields 0.012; 8.29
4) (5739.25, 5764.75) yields -0.017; 8.26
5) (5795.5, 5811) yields -0.041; 8.5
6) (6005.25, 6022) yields 0.046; 8.06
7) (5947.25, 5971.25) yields 0.030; 8.12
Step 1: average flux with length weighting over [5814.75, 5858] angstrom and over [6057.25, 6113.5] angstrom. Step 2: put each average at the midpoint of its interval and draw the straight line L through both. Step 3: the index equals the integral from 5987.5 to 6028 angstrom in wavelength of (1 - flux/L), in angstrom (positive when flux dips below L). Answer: 0.83 angstrom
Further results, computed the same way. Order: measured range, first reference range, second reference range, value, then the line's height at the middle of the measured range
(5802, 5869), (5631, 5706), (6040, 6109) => -0.85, 8.22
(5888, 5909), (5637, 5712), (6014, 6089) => 2.30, 8.26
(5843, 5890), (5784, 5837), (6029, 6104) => 1.96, 8.41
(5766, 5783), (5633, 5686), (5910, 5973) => -1.13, 8.06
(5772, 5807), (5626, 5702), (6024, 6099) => -1.21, 8.16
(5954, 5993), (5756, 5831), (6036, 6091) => 1.70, 8.44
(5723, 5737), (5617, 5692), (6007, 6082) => -0.94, 8.09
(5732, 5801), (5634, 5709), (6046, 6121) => -2.13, 8.12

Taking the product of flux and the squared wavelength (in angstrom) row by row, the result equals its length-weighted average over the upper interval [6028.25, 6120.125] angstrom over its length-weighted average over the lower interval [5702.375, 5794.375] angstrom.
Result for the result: 1.15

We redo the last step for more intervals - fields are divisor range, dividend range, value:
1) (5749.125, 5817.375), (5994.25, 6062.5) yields 1.08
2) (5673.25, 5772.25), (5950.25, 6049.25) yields 1.10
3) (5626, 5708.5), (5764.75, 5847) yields 1.11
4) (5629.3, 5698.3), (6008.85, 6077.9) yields 1.20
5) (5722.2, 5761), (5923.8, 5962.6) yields 1.05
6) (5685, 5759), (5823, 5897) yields 1.04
